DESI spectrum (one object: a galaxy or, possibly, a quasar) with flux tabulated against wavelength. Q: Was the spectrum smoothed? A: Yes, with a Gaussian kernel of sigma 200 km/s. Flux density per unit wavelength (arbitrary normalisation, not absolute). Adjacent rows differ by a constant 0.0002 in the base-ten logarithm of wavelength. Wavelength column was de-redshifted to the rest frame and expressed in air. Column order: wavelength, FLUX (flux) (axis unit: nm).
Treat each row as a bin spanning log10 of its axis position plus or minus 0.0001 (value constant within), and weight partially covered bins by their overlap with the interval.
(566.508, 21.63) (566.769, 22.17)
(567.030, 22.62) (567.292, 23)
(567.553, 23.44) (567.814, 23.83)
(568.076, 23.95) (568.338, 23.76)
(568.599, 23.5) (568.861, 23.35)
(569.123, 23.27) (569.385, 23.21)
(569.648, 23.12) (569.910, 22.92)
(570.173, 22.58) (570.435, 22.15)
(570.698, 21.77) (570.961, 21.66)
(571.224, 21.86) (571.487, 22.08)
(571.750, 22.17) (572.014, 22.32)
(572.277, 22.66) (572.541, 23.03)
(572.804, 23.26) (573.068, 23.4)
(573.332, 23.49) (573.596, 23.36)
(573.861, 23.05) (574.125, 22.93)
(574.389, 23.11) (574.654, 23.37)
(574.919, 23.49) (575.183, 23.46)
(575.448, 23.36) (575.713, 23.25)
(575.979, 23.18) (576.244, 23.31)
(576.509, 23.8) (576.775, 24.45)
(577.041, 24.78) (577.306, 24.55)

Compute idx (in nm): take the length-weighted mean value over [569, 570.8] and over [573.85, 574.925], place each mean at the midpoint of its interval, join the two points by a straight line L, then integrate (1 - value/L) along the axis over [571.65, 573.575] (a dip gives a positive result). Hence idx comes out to 0.00 nm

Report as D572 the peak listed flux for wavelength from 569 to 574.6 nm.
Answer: 23.49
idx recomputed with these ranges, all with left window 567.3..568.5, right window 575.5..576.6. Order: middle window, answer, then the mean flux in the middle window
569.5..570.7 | 0.05 nm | 22.6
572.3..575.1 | 0.03 nm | 23.2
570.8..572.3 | 0.09 nm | 22.1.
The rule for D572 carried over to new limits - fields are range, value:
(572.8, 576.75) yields 23.8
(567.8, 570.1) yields 23.95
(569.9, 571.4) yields 22.92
